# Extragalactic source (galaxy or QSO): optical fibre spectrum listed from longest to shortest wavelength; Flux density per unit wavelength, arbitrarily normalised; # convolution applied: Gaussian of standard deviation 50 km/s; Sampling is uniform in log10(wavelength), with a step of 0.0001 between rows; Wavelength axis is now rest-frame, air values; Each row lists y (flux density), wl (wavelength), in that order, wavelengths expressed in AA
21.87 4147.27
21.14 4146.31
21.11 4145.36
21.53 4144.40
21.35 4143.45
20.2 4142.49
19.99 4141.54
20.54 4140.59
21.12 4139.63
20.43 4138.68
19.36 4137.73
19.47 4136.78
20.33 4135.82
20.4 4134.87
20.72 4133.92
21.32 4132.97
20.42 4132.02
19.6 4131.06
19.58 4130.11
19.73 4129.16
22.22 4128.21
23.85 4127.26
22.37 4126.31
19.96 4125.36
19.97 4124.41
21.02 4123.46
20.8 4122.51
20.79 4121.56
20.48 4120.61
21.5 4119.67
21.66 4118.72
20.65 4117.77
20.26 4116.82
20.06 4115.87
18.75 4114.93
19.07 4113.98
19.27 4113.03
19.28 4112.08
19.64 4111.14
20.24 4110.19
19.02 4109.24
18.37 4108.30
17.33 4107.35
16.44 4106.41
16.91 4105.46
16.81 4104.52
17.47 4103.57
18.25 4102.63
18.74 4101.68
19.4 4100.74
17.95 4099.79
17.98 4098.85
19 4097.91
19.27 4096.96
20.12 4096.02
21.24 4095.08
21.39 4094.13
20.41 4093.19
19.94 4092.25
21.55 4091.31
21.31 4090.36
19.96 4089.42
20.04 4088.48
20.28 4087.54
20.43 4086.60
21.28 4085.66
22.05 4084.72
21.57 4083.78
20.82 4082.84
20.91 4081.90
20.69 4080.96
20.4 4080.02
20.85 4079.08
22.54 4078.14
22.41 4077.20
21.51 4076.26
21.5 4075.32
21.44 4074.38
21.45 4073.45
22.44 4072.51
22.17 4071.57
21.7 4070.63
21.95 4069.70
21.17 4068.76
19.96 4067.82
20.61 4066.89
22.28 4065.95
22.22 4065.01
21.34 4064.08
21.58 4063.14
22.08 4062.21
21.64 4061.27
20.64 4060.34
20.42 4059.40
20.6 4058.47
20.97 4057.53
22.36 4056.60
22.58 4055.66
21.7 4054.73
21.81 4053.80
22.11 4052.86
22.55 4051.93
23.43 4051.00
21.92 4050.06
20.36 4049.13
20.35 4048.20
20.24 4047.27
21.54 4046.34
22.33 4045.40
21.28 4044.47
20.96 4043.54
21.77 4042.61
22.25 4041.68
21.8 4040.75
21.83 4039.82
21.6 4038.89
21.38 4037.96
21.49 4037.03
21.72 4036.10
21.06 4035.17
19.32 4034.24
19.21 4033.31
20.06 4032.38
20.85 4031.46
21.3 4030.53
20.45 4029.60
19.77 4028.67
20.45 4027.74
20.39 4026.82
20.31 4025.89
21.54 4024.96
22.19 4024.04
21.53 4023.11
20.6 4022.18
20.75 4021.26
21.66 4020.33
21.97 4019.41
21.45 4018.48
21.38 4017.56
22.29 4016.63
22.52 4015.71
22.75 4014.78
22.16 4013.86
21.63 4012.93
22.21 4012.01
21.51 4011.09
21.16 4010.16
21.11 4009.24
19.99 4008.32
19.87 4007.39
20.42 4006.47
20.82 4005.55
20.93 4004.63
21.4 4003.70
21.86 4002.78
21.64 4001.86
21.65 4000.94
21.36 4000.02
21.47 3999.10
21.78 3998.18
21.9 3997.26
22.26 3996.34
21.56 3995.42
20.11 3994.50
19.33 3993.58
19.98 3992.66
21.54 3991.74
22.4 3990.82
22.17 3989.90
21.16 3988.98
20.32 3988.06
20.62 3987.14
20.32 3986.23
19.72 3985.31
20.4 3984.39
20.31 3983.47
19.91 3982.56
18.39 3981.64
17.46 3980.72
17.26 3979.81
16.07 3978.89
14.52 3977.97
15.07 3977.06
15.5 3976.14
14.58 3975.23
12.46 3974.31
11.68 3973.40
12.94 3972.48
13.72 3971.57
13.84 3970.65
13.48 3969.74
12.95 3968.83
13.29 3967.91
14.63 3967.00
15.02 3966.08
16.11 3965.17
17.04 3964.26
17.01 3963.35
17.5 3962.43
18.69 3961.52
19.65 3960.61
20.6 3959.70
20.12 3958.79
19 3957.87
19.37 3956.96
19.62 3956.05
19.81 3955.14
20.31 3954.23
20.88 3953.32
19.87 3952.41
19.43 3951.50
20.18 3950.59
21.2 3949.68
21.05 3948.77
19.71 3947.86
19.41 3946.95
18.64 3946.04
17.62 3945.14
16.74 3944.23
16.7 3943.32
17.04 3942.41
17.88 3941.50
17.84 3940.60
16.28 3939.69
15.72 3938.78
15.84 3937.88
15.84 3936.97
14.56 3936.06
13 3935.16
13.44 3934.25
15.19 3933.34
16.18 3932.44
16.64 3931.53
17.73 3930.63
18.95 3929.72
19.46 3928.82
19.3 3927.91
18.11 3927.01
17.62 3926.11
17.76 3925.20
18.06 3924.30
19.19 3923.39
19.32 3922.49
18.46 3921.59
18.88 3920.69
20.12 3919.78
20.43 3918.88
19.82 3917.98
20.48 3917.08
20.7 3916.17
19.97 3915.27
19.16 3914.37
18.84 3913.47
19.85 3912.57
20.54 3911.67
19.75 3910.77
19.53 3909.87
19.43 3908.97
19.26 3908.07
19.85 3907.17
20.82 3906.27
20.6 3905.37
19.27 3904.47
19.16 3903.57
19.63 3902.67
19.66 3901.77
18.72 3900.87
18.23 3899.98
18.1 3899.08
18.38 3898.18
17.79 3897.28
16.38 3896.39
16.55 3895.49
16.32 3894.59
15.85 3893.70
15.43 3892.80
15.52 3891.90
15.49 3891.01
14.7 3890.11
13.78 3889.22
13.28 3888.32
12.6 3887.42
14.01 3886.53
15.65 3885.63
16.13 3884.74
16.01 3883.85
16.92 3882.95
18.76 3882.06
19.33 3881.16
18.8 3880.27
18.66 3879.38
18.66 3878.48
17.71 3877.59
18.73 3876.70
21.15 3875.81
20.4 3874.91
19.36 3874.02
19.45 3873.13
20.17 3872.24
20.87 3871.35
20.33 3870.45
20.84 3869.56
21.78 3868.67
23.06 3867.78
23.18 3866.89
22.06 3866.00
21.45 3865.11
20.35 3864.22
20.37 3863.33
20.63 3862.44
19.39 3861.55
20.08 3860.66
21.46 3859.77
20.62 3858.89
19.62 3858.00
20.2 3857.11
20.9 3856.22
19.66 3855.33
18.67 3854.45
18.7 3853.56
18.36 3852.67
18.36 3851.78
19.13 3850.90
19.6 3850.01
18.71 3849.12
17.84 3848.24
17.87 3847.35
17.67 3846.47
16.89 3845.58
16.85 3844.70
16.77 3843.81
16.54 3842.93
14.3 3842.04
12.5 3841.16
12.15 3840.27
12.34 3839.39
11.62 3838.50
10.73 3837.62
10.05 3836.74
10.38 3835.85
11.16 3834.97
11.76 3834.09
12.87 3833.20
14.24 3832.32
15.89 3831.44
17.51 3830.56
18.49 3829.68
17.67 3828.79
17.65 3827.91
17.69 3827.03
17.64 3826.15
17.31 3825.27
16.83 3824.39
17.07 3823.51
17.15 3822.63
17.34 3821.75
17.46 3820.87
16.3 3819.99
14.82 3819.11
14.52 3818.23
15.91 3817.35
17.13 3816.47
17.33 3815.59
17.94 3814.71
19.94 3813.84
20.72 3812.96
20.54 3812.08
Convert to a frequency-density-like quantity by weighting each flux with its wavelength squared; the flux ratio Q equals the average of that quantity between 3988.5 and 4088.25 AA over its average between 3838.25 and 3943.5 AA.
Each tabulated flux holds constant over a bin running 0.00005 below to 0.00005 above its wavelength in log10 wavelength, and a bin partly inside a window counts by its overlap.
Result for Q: 1.3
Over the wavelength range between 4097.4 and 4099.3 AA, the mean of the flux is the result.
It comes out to 18.5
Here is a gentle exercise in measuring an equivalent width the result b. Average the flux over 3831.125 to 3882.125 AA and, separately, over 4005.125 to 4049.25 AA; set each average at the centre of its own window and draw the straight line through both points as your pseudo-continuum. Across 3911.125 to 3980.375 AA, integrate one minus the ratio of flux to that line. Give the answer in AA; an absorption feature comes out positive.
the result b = 7.34 AA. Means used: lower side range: 17.9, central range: 17.5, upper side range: 21.2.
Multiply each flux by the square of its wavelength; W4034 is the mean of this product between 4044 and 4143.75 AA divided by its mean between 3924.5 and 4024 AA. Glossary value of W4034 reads 1.2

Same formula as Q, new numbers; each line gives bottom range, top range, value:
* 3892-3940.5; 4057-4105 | 1.24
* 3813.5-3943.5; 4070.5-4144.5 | 1.29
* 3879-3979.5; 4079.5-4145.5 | 1.26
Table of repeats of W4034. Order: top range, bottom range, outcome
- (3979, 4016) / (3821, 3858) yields 1.39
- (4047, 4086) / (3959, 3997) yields 1.27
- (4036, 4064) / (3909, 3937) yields 1.25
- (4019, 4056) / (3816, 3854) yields 1.49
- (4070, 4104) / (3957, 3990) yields 1.28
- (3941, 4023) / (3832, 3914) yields 1.14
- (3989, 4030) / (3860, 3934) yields 1.21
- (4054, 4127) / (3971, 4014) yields 1.10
